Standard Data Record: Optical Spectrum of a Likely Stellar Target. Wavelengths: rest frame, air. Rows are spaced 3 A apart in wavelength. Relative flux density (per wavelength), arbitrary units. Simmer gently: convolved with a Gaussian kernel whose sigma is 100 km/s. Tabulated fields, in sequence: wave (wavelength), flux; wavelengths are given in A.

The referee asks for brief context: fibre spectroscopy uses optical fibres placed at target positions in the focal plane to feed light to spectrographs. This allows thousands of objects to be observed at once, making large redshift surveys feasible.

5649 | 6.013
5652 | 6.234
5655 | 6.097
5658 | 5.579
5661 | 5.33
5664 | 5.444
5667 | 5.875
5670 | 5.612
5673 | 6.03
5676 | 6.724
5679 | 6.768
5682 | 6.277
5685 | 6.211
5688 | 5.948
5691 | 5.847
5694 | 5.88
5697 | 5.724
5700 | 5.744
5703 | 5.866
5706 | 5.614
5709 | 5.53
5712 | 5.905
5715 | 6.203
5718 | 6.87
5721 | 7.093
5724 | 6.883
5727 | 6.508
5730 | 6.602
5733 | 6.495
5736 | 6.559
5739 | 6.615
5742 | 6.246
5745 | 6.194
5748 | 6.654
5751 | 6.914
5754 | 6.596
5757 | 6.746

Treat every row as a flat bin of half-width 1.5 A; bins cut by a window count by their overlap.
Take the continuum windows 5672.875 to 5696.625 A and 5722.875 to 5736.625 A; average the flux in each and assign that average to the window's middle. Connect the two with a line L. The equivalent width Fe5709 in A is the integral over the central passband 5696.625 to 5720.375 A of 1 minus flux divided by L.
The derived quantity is 1.6 A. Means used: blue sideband 6.2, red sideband 6.61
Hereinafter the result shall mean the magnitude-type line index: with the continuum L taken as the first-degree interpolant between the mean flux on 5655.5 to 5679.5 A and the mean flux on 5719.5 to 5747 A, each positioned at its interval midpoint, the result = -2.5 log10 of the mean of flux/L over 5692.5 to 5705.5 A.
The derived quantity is 0.078 mag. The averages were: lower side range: 5.89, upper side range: 6.58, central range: 5.79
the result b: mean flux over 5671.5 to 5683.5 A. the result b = 6.45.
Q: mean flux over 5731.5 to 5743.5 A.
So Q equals 6.48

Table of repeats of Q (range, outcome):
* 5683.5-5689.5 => 6.08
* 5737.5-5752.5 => 6.52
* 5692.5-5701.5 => 5.78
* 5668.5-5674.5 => 5.82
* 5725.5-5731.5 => 6.55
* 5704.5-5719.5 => 6.02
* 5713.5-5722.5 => 6.72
